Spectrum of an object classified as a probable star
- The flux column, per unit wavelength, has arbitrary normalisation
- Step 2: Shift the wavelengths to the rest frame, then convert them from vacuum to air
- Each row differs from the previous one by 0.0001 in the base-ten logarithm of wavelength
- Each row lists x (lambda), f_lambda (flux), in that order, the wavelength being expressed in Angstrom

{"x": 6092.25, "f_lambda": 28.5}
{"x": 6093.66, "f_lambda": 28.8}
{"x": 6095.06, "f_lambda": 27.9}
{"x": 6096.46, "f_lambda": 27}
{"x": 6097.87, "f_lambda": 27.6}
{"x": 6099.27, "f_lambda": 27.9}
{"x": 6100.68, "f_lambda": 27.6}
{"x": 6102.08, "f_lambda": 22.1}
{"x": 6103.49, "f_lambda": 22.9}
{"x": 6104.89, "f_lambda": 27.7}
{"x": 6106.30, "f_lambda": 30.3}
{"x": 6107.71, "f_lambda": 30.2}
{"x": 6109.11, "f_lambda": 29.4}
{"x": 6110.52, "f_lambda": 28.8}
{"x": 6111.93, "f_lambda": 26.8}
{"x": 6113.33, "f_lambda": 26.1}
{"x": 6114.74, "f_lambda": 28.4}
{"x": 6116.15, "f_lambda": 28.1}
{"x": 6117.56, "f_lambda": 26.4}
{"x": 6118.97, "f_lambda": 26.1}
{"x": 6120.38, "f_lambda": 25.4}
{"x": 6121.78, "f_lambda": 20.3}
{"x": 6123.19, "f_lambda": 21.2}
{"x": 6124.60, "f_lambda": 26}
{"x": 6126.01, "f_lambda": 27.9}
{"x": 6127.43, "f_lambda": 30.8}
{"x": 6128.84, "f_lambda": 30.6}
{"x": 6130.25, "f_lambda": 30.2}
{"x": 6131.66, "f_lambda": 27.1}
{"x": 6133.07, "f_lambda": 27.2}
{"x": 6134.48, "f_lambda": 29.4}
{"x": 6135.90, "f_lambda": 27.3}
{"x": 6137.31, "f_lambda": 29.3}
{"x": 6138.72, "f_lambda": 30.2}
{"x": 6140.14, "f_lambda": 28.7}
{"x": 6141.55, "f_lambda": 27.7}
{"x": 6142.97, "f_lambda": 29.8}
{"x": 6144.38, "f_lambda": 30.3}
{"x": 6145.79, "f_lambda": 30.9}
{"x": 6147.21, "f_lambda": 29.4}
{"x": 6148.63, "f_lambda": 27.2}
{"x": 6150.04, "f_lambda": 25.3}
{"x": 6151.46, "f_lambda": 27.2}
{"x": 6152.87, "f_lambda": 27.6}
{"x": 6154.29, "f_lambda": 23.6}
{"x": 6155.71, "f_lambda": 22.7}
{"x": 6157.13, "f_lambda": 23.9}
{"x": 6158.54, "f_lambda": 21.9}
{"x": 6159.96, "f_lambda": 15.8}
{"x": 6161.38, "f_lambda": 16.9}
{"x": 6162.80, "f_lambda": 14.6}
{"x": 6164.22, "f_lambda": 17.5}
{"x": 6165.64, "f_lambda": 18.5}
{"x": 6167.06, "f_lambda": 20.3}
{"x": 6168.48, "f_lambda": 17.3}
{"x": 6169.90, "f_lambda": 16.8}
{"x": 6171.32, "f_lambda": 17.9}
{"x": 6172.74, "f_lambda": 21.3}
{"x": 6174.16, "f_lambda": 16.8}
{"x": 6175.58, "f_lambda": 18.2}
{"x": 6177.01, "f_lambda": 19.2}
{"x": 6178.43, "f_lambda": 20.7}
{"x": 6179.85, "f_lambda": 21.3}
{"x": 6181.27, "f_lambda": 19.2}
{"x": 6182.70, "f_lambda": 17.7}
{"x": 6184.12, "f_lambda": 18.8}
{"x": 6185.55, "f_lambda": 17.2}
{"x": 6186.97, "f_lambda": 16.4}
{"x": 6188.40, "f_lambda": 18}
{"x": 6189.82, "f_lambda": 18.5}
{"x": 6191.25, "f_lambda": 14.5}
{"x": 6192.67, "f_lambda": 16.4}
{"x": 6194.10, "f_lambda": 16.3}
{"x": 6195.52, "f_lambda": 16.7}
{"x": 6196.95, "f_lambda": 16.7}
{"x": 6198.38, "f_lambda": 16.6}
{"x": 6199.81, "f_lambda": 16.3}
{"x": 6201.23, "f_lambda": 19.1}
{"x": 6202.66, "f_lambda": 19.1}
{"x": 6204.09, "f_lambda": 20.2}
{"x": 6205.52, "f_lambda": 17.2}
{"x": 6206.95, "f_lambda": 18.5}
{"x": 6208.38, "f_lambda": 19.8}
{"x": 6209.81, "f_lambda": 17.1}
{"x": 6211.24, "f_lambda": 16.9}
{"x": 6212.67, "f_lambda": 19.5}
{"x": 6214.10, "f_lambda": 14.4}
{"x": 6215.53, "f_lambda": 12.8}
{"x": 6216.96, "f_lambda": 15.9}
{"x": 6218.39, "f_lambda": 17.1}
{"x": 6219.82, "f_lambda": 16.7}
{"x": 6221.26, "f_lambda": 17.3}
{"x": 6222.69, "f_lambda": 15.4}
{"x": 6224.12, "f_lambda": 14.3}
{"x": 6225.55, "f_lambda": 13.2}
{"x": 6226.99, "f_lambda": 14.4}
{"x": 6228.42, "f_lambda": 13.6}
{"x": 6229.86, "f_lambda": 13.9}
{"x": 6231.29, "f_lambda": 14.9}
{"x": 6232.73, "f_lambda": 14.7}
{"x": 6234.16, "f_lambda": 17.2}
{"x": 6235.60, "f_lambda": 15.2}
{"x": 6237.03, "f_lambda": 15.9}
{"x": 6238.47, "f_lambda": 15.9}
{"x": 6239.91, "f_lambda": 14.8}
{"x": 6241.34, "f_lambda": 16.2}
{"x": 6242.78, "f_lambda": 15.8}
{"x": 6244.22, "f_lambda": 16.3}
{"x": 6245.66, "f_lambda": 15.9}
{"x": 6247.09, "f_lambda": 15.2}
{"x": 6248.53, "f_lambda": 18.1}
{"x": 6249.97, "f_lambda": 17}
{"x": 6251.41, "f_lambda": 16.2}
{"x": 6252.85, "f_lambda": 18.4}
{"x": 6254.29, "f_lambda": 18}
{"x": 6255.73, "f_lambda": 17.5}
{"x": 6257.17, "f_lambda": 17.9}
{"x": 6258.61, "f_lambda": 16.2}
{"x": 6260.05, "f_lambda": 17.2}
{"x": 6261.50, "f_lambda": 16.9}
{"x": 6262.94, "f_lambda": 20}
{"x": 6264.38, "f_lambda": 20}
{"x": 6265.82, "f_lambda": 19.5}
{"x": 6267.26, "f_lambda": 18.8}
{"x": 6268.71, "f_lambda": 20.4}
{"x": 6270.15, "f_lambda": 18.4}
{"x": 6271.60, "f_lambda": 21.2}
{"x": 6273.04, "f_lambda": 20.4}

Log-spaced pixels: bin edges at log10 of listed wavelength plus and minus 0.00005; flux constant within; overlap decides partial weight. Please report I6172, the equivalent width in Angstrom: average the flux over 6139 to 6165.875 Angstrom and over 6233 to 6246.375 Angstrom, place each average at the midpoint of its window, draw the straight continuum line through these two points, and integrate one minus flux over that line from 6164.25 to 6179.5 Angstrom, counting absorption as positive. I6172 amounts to 2.5 Angstrom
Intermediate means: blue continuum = 24.4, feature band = 18.7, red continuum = 15.9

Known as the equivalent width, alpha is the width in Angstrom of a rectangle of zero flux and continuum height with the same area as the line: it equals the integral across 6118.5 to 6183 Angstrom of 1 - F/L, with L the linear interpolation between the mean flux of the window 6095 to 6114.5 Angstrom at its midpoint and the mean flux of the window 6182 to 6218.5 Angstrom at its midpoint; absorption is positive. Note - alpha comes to -3.6 Angstrom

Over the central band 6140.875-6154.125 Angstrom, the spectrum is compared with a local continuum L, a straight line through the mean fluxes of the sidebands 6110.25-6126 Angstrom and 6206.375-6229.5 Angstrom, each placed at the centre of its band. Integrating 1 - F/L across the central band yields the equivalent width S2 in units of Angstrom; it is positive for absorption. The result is -3.0 Angstrom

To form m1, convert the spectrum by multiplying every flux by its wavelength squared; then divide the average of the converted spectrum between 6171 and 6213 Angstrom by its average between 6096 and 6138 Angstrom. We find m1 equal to 0.7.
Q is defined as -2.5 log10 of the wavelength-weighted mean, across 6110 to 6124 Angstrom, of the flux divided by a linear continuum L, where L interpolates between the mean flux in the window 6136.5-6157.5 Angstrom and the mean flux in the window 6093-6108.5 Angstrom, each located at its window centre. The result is 0.07 mag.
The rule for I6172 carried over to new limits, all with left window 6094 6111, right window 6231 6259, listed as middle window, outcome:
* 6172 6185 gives 1.41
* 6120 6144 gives -2.42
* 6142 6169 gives 0.21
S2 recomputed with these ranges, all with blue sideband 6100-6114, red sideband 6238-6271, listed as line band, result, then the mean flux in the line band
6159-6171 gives 3.1 Angstrom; 17.3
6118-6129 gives 0.1 Angstrom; 25.8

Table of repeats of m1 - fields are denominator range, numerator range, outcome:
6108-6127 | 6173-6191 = 0.71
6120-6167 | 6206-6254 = 0.65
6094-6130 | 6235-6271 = 0.67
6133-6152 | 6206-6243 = 0.57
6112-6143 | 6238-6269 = 0.66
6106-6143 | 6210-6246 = 0.58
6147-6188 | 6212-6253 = 0.79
